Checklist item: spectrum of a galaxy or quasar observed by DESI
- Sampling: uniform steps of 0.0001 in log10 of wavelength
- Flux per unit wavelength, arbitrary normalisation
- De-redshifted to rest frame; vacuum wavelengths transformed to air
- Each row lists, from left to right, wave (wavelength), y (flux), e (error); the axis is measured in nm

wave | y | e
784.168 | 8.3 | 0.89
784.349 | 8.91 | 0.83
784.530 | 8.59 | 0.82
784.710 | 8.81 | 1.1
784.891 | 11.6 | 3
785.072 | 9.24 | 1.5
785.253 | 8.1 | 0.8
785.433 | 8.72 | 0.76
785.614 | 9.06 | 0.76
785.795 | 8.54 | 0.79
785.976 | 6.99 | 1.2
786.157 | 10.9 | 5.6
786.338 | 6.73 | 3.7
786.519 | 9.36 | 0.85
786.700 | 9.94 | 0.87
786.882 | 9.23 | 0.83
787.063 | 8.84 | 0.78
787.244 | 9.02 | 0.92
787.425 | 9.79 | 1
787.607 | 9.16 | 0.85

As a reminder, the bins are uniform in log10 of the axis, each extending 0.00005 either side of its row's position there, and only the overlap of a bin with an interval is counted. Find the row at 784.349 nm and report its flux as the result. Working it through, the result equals 8.91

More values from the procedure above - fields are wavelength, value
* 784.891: 11.6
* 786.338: 6.73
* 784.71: 8.81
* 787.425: 9.79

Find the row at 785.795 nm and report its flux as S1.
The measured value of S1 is 8.54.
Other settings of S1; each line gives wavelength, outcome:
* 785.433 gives 8.72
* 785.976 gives 6.99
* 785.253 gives 8.1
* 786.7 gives 9.94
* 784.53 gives 8.59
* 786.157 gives 10.9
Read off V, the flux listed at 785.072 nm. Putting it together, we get 9.24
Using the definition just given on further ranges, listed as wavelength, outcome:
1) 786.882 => 9.23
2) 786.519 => 9.36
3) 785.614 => 9.06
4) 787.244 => 9.02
